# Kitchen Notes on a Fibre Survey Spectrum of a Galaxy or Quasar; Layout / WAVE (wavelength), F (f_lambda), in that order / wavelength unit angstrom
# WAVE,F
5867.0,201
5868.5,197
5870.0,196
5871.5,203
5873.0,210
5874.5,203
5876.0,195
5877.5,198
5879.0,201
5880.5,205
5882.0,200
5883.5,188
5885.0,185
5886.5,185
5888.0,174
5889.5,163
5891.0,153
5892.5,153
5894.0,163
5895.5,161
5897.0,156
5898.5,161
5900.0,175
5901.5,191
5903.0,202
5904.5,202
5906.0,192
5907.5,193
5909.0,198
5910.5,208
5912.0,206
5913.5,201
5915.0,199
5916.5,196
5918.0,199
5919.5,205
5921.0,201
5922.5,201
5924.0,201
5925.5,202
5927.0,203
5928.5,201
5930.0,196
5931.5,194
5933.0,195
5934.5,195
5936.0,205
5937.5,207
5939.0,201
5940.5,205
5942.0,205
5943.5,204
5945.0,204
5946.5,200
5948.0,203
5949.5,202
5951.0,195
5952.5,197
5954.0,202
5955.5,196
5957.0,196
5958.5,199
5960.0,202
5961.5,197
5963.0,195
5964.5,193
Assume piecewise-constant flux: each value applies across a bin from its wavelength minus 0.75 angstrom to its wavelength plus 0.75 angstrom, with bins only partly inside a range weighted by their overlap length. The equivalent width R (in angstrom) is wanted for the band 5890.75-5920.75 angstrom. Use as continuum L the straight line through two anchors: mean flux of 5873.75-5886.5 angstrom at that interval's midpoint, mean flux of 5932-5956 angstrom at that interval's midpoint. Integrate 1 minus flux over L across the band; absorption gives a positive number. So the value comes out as 1.8 angstrom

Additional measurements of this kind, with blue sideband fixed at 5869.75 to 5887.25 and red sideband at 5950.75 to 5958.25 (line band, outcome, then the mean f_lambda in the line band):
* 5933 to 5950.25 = -0.44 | 202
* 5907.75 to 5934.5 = -0.35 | 200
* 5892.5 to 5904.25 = 1.47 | 173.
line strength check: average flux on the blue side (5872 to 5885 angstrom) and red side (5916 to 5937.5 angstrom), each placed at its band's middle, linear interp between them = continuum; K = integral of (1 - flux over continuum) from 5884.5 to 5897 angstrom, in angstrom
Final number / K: 2.1 angstrom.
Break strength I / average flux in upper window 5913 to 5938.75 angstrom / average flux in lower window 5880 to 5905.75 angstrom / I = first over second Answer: 1.13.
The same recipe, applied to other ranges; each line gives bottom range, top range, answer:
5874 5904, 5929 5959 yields 1.11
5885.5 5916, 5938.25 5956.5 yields 1.11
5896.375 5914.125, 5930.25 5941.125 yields 1.05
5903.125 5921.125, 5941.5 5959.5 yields 1.00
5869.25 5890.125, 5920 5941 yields 1.04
